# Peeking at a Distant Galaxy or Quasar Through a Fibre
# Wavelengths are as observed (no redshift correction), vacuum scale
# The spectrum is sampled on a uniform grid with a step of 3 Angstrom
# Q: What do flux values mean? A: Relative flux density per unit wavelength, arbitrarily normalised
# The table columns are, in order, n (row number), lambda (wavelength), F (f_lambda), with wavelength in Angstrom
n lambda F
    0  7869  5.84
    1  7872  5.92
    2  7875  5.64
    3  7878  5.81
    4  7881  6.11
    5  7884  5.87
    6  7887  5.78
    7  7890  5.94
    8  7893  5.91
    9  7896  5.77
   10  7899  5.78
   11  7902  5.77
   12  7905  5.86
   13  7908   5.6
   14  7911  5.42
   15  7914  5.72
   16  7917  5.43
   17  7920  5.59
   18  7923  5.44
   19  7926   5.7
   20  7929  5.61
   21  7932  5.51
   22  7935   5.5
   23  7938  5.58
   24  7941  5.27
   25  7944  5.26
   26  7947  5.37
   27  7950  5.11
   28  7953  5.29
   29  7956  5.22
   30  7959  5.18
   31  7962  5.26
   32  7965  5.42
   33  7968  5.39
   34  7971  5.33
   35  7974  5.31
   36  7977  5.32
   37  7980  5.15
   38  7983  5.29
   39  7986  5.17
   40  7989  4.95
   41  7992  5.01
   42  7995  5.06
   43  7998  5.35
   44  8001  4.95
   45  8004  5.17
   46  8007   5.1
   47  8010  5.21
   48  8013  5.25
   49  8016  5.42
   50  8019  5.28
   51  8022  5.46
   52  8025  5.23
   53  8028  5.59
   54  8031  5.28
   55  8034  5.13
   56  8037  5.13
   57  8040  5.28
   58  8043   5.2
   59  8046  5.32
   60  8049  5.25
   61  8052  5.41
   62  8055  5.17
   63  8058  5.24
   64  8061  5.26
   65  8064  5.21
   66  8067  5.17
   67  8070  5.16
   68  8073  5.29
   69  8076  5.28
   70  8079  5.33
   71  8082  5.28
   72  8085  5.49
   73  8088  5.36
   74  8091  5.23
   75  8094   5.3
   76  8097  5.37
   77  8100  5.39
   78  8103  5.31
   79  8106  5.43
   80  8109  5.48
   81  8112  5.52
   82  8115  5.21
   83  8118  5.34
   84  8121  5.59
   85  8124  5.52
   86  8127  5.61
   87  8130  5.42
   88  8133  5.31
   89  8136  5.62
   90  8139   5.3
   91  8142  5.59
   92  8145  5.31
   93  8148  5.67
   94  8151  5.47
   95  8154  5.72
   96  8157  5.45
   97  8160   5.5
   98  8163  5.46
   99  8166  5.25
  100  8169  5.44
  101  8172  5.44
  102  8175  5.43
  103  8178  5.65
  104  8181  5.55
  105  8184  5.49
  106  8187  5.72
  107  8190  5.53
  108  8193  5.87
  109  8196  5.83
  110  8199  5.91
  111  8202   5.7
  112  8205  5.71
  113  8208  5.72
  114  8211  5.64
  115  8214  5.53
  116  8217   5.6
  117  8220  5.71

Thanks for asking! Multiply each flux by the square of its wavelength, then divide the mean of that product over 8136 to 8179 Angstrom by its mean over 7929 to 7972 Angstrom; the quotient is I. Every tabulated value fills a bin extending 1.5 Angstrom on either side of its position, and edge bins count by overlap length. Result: 1.08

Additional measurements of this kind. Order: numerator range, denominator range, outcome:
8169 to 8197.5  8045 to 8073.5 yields 1.10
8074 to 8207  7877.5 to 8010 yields 1.06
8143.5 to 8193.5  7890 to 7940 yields 1.04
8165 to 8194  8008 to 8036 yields 1.08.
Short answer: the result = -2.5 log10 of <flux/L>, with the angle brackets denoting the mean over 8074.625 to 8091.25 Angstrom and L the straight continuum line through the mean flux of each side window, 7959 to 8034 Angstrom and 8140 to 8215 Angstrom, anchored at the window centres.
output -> 0.01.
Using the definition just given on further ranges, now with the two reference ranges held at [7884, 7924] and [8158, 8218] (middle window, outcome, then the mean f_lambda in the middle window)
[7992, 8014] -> 0.11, 5.14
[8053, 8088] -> 0.07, 5.27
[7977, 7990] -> 0.10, 5.17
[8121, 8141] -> 0.03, 5.48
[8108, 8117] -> 0.05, 5.4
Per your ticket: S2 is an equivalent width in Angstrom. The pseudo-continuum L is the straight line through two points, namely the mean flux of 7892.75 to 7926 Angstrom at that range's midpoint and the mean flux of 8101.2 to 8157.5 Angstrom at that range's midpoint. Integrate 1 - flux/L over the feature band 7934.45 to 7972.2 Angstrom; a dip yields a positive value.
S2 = 2.0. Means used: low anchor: 5.66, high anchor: 5.47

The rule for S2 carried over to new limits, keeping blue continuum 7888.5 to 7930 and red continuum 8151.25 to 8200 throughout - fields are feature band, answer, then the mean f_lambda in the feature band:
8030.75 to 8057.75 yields 1.9 Angstrom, 5.24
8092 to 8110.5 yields 0.7 Angstrom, 5.38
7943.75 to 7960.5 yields 1.3 Angstrom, 5.24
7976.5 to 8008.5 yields 2.9 Angstrom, 5.13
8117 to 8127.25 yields 0.1 Angstrom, 5.51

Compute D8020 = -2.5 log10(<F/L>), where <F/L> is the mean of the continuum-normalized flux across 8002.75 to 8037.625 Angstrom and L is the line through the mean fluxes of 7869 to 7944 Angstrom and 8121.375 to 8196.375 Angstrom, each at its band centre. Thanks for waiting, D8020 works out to 0.07 mag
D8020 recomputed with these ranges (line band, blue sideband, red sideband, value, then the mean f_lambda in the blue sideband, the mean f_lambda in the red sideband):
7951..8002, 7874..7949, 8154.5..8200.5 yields 0.082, 5.65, 5.57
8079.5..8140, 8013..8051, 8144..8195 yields 0.005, 5.3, 5.53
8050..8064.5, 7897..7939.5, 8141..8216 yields 0.067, 5.61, 5.58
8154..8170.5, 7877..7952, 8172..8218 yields 0.039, 5.62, 5.65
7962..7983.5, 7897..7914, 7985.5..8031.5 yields 0.014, 5.69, 5.22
